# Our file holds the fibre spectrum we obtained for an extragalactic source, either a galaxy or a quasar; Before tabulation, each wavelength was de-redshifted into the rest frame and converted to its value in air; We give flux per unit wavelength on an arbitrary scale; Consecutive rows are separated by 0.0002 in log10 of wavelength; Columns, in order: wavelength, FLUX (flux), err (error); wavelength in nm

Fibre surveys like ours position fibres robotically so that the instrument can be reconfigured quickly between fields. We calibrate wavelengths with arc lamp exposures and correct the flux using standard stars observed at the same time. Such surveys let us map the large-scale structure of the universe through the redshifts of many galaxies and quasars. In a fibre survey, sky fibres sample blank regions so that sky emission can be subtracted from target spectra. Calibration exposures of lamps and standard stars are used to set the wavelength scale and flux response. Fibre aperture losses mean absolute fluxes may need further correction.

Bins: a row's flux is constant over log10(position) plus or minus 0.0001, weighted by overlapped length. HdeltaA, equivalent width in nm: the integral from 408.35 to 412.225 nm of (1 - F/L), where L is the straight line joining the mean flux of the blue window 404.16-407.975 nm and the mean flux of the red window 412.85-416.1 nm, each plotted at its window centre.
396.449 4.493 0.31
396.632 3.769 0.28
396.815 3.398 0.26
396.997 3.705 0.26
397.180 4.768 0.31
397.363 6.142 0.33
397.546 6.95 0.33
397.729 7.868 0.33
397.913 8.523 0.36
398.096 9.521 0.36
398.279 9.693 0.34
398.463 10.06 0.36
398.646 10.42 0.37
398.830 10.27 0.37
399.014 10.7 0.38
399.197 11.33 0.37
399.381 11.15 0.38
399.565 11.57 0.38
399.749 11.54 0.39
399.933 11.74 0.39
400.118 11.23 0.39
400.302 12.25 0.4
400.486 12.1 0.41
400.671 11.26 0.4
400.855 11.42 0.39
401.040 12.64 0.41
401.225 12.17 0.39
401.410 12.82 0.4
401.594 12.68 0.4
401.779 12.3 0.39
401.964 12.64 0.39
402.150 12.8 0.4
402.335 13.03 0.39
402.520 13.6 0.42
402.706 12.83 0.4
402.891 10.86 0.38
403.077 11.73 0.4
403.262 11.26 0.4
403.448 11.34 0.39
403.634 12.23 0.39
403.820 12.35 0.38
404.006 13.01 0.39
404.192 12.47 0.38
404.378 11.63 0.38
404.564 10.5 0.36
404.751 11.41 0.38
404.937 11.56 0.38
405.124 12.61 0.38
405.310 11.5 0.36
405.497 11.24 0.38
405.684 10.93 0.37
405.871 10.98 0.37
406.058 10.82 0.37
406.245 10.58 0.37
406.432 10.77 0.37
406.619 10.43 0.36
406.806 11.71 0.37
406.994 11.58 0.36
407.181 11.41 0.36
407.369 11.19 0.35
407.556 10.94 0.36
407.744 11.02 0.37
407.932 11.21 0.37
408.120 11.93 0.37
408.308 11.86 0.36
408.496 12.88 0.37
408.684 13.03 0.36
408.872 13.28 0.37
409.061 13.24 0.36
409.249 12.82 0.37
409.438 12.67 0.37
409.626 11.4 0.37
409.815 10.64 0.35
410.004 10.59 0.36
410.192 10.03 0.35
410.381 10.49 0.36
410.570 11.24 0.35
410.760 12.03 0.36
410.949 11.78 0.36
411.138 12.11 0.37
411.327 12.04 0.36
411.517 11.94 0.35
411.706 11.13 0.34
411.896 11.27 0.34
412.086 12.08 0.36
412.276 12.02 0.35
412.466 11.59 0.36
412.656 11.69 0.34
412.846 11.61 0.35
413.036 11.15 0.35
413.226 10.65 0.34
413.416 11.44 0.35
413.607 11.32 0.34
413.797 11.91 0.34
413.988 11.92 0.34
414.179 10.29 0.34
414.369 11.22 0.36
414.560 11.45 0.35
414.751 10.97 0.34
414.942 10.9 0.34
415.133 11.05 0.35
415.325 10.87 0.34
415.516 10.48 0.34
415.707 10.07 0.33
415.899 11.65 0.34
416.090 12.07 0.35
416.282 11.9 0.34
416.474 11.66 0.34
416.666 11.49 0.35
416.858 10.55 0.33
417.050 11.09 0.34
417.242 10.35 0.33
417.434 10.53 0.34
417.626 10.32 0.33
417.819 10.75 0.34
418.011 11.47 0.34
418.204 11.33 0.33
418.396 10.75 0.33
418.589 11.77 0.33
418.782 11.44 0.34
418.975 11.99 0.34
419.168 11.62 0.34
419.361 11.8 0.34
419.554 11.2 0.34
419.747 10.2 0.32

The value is -0.22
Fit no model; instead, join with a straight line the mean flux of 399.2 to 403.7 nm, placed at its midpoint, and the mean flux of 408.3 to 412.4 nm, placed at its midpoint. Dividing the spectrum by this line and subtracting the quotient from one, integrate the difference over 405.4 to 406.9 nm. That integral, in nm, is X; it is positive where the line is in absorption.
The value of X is 0.13 nm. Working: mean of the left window 12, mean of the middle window 10.9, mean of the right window 11.8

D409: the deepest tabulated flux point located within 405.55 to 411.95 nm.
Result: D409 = 10.03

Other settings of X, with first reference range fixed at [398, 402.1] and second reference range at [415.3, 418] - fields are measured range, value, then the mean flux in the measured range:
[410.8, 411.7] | -0.060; 11.9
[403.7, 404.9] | -0.059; 11.9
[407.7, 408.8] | -0.082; 12.1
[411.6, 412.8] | -0.055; 11.6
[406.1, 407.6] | 0.026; 11.1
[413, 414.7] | -0.028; 11.3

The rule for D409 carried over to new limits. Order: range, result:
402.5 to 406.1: 10.5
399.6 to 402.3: 11.23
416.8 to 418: 10.32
